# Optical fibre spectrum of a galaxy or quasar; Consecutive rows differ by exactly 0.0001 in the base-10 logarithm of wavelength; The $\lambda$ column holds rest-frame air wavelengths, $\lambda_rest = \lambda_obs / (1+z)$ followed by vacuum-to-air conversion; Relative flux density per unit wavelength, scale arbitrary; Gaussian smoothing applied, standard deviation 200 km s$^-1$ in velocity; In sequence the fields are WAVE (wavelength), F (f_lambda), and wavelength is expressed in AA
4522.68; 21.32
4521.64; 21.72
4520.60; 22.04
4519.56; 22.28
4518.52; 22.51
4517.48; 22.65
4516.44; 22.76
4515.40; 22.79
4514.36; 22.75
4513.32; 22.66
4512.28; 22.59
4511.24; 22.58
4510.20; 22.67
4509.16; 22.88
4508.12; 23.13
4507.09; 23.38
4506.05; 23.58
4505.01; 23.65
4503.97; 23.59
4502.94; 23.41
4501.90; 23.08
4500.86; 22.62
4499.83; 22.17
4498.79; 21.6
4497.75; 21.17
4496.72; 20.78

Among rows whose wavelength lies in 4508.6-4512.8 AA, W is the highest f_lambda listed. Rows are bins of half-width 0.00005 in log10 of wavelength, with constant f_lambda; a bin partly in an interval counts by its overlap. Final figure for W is 22.88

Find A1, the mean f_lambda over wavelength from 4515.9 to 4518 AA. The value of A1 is 22.7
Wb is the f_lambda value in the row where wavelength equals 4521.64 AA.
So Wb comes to 21.72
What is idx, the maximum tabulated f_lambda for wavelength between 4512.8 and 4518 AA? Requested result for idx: 22.79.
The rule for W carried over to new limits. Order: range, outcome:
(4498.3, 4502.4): 23.08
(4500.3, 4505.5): 23.65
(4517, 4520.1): 22.65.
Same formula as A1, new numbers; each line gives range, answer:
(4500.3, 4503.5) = 23.1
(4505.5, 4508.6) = 23.4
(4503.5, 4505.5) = 23.6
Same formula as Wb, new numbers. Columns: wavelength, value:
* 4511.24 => 22.58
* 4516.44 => 22.76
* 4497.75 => 21.17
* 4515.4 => 22.79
